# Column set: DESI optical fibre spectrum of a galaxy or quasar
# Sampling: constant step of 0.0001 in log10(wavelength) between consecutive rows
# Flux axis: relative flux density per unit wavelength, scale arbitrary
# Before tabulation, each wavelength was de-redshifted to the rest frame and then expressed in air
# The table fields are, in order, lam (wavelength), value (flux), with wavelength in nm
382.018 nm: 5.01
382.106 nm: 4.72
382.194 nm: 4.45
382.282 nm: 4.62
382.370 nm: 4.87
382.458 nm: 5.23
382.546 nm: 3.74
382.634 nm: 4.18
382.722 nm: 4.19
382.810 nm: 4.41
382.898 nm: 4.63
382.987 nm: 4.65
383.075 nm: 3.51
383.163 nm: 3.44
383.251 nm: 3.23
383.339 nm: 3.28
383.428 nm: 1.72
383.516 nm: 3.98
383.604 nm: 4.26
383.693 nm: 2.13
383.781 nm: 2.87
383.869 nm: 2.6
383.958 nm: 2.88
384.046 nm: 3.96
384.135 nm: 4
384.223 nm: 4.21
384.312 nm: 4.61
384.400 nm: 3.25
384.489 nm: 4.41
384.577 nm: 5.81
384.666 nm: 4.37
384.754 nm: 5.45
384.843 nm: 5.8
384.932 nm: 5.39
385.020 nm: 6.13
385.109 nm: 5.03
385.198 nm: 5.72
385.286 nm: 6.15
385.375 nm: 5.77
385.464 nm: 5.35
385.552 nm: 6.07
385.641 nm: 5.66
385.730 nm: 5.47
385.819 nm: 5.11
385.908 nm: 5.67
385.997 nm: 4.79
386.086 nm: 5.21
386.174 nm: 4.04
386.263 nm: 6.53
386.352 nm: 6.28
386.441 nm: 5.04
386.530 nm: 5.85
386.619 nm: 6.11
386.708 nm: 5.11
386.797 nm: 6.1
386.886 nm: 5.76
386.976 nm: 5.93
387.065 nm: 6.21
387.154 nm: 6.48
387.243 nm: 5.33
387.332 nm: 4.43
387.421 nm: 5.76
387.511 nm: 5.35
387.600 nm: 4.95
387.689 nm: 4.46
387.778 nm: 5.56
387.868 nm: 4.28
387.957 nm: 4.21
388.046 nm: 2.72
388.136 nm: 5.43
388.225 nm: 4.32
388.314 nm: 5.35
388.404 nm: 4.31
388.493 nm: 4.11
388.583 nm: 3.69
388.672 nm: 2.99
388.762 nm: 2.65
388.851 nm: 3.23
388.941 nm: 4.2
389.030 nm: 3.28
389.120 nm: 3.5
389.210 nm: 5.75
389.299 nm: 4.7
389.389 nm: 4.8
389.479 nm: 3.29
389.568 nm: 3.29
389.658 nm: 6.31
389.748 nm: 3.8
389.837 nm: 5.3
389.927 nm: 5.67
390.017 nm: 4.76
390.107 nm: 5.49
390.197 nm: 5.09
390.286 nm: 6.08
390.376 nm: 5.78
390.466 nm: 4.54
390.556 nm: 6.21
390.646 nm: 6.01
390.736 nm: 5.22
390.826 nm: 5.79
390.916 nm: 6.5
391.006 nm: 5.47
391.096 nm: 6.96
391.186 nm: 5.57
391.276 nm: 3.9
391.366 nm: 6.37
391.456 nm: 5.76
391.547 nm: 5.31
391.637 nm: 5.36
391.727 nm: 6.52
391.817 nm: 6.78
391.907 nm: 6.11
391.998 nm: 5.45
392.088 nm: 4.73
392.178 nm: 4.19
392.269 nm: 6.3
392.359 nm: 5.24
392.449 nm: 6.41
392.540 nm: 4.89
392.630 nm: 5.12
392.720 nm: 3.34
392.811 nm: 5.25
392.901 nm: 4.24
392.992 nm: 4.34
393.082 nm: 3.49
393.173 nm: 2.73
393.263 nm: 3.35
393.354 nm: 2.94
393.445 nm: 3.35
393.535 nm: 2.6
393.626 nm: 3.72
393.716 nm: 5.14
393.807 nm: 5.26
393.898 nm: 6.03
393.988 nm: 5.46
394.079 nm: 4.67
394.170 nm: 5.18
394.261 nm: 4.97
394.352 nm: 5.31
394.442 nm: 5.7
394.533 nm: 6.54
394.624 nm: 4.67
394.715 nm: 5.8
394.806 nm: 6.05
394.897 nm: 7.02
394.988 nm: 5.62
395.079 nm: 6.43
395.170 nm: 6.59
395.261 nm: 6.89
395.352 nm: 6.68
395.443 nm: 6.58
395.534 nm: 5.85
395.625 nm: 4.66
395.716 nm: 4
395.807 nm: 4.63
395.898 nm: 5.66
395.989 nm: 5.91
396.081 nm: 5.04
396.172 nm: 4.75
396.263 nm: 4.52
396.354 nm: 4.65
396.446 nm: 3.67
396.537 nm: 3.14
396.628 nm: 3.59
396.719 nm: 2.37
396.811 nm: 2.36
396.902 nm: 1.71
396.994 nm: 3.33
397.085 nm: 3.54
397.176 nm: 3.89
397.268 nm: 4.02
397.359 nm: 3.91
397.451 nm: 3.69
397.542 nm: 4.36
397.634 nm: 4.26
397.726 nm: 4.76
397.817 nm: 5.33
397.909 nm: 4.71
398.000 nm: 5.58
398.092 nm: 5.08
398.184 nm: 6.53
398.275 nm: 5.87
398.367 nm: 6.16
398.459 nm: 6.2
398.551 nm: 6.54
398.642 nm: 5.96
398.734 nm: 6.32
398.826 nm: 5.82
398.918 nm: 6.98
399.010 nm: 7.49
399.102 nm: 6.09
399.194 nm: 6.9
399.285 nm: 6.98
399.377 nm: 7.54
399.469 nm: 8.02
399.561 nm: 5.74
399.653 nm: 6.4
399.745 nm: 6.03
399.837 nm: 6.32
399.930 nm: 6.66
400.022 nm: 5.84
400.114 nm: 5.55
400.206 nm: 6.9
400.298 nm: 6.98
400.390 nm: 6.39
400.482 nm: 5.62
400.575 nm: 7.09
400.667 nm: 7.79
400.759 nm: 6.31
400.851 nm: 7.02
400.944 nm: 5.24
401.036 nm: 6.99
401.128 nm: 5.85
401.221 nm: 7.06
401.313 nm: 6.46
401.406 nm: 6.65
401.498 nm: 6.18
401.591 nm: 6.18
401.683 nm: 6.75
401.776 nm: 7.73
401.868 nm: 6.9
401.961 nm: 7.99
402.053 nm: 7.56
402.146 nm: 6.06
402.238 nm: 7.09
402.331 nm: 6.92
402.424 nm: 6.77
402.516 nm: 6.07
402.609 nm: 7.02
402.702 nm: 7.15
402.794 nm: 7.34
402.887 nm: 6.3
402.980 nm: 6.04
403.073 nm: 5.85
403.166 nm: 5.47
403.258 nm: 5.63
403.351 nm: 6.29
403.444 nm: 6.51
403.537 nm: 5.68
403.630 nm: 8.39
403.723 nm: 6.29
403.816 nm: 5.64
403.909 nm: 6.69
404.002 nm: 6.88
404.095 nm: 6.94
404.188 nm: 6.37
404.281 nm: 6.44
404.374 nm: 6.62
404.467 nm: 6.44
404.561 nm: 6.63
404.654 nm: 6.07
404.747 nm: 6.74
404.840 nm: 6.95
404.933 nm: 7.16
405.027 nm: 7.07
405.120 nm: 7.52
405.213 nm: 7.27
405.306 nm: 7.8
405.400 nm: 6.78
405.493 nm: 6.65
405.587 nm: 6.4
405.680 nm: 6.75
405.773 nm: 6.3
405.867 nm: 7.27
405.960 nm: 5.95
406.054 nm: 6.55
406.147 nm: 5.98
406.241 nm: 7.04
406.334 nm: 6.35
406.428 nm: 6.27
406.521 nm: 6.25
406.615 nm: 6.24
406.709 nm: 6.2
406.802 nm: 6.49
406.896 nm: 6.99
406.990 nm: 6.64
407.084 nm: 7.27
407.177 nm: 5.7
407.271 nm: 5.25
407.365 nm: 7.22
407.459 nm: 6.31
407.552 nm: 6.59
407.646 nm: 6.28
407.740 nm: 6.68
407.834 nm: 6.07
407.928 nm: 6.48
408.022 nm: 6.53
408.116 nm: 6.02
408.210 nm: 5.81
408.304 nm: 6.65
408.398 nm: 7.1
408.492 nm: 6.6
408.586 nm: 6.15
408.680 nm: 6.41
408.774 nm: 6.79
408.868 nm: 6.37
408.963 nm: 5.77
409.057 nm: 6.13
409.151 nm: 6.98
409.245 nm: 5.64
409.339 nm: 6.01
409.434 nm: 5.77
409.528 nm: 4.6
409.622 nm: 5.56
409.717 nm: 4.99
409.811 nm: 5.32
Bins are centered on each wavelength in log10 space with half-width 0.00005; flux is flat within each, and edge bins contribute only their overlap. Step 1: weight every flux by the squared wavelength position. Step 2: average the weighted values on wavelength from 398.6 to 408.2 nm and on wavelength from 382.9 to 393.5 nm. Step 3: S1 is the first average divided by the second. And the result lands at 1.47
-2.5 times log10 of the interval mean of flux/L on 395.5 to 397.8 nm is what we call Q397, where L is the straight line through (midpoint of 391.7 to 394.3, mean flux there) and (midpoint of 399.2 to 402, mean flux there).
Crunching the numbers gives 0.34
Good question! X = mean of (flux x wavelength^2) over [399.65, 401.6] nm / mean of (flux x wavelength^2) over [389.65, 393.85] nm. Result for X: 1.33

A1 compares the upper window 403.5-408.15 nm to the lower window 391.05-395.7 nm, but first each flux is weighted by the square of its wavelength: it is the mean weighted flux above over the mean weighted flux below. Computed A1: 1.3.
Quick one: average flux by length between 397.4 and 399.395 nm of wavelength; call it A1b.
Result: 5.84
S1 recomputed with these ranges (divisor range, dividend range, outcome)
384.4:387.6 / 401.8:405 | 1.32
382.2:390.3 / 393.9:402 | 1.29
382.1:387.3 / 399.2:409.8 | 1.50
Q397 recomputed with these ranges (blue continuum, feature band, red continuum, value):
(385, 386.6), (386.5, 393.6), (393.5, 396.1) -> 0.13 mag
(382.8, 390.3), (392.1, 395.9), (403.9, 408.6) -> 0.07 mag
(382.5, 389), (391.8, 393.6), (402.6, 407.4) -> 0.19 mag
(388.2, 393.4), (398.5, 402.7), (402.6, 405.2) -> -0.08 mag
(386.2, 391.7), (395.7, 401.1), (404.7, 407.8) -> 0.09 mag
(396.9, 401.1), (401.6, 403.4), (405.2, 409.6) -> -0.10 mag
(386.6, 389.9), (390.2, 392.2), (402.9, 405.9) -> -0.13 mag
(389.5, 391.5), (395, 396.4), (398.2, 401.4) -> 0.09 mag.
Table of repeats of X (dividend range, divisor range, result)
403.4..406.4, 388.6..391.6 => 1.46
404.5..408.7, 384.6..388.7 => 1.39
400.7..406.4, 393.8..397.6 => 1.42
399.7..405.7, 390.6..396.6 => 1.34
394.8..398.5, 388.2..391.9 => 1.00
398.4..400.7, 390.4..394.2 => 1.35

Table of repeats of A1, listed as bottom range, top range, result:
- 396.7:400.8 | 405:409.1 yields 1.21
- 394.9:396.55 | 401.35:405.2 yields 1.29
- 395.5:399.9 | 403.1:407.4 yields 1.32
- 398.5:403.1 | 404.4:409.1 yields 1.02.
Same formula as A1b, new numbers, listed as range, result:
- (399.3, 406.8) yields 6.61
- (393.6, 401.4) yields 5.55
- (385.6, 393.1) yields 5.09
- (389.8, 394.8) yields 5.15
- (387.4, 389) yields 4.28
